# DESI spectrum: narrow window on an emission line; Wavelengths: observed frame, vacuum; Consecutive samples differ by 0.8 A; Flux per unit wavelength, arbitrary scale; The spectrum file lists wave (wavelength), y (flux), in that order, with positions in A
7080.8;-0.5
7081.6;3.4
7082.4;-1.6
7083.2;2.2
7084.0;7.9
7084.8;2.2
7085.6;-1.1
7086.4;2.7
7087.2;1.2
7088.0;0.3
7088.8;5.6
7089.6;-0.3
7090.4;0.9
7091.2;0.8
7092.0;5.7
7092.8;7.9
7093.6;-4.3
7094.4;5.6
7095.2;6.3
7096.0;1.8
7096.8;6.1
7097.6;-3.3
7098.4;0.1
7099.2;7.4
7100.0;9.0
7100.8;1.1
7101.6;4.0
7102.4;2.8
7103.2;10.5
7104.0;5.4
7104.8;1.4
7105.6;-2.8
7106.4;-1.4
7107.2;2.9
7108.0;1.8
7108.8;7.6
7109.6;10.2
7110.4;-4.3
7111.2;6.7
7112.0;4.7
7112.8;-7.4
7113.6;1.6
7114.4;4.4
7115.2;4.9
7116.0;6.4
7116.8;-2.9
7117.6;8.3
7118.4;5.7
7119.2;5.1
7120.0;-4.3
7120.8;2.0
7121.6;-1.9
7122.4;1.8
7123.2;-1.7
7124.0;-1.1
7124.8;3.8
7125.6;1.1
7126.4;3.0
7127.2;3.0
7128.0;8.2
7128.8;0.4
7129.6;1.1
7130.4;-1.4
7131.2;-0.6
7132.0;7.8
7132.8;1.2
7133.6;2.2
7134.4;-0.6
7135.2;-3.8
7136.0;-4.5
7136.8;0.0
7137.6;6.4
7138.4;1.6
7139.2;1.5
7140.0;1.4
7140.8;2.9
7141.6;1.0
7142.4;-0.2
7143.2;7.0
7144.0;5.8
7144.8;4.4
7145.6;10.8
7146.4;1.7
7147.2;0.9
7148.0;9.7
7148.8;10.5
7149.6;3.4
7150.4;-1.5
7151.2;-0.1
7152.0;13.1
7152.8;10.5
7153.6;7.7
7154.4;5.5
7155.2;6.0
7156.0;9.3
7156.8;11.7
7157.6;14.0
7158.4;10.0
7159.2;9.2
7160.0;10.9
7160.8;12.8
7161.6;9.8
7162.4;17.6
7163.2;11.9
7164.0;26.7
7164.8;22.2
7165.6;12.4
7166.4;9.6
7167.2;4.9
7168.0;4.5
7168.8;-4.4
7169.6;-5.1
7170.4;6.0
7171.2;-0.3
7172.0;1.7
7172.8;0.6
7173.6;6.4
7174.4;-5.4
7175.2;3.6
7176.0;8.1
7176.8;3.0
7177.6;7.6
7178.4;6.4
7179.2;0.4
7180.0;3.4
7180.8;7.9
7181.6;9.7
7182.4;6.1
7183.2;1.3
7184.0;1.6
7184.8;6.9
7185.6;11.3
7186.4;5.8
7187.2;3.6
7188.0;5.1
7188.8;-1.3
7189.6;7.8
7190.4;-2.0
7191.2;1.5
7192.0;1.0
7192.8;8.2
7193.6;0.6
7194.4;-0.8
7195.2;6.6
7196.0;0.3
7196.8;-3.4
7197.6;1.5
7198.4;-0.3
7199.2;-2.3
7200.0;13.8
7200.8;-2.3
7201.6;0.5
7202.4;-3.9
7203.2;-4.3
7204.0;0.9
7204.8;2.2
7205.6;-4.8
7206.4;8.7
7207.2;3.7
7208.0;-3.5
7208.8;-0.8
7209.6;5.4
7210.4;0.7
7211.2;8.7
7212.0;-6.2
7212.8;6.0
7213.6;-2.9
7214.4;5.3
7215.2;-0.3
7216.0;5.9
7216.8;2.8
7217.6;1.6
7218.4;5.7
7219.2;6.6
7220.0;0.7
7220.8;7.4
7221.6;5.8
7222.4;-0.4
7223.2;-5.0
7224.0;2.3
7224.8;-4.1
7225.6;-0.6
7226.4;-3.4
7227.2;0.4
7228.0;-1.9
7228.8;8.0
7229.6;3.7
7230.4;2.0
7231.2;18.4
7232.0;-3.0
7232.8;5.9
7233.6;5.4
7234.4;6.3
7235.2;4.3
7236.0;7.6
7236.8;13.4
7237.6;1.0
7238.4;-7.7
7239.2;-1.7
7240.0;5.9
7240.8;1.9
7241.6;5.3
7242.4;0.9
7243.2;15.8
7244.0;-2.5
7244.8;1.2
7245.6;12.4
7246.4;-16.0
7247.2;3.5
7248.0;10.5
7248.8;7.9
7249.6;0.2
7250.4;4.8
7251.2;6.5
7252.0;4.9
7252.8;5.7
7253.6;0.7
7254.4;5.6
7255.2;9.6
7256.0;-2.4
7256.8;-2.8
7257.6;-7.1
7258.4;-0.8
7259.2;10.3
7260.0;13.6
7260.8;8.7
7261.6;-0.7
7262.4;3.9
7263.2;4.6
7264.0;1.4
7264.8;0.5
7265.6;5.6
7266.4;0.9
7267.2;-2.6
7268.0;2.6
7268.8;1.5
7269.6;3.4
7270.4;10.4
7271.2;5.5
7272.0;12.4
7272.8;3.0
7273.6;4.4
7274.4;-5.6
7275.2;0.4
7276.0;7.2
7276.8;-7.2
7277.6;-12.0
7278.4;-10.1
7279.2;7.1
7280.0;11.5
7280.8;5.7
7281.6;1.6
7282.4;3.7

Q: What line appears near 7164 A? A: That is [O II] 3727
